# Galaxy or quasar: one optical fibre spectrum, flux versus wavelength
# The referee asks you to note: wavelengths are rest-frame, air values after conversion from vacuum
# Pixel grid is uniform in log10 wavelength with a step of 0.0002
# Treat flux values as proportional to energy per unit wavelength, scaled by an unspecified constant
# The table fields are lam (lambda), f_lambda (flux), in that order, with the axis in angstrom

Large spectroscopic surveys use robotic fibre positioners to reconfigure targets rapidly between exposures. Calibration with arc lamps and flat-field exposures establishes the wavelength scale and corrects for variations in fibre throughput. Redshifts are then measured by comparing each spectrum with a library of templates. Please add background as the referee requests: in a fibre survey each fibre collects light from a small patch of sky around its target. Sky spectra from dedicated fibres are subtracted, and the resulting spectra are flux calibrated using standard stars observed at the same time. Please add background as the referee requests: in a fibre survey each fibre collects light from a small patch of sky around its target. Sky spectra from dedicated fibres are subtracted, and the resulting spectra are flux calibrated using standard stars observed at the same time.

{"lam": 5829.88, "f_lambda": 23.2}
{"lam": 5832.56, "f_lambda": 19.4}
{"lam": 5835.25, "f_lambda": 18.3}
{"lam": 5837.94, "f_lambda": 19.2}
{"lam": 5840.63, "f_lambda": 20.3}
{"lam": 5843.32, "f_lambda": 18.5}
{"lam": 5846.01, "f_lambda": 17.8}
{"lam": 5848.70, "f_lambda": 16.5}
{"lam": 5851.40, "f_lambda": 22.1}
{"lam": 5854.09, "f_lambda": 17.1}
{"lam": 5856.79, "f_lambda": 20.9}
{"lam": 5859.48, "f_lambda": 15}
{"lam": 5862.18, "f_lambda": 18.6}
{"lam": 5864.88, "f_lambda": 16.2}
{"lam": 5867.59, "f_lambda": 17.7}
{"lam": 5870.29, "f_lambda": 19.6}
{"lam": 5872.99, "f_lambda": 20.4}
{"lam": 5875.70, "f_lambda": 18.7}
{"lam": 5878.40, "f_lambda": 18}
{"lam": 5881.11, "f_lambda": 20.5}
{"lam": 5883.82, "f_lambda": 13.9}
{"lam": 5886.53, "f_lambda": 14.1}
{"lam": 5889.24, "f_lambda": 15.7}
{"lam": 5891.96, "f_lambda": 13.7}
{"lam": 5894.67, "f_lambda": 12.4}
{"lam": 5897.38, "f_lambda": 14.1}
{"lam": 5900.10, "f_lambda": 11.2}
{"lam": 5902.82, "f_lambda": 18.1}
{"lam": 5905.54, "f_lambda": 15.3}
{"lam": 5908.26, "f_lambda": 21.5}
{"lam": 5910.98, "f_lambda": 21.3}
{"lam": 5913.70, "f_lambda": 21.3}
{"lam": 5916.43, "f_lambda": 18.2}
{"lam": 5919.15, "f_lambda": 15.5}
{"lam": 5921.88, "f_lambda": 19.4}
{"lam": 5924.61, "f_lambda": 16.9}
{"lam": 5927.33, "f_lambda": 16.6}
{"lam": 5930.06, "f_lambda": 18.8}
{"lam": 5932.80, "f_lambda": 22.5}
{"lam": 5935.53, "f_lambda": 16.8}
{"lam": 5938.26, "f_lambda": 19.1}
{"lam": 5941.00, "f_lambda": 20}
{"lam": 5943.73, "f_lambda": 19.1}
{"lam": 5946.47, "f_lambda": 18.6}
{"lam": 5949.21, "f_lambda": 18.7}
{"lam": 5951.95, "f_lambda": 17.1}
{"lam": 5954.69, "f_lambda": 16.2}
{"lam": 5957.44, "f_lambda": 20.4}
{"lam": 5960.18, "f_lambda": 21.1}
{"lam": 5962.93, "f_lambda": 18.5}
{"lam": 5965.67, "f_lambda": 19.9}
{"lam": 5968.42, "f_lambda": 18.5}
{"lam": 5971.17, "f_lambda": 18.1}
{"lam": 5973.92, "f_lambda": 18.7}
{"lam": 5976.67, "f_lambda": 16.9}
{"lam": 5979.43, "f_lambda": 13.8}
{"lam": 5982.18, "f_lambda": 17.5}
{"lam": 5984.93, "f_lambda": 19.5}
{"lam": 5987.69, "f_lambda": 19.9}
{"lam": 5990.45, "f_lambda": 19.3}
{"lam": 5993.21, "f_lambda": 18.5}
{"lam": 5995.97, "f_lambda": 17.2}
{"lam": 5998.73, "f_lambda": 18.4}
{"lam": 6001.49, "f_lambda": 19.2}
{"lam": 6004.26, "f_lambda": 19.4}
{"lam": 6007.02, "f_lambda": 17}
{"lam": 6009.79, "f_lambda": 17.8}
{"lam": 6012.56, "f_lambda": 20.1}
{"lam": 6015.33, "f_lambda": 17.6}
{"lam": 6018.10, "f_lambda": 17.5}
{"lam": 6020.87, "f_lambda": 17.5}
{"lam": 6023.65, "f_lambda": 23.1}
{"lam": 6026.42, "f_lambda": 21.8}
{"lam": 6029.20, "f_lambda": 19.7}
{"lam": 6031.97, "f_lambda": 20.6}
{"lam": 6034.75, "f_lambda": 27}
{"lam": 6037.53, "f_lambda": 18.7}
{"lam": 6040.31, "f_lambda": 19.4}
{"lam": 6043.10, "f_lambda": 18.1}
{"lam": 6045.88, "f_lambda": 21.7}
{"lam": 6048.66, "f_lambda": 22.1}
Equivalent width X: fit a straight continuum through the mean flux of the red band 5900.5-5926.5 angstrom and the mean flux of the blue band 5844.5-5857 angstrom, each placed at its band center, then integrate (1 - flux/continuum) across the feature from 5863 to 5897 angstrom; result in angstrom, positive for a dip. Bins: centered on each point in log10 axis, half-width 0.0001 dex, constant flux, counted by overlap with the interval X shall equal 3.3 angstrom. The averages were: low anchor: 18.7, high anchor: 18.3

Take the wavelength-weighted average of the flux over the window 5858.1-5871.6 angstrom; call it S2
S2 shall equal 17.4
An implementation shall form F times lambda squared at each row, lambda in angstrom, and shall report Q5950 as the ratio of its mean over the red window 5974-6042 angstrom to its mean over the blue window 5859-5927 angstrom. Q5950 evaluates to 1.16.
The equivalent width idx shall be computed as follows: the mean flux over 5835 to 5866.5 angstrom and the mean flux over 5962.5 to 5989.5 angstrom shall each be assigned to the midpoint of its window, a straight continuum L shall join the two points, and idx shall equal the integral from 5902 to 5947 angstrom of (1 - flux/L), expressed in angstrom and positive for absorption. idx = -1.3 angstrom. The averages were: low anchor 18.4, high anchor 18.1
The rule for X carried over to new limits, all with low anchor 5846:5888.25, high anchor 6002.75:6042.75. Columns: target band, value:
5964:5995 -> 1.6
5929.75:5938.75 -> -0.3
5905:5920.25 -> -0.5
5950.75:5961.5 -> 0.1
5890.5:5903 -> 3.3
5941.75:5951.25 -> 0.1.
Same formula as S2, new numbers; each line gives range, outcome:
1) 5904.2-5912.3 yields 19.4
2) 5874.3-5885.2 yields 17.8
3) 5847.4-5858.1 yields 19.1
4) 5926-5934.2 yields 19.3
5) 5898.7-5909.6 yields 16.5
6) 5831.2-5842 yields 19.3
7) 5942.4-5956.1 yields 17.9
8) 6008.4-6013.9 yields 18.9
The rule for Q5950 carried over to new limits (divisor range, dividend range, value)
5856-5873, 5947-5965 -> 1.07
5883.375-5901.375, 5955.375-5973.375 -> 1.45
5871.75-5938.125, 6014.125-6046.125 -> 1.22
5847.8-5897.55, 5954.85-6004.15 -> 1.12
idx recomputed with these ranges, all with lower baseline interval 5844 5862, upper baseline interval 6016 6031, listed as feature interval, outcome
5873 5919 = 4.5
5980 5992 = 0.5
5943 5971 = 0.7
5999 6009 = 0.6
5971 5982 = 1.5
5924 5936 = 0.3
